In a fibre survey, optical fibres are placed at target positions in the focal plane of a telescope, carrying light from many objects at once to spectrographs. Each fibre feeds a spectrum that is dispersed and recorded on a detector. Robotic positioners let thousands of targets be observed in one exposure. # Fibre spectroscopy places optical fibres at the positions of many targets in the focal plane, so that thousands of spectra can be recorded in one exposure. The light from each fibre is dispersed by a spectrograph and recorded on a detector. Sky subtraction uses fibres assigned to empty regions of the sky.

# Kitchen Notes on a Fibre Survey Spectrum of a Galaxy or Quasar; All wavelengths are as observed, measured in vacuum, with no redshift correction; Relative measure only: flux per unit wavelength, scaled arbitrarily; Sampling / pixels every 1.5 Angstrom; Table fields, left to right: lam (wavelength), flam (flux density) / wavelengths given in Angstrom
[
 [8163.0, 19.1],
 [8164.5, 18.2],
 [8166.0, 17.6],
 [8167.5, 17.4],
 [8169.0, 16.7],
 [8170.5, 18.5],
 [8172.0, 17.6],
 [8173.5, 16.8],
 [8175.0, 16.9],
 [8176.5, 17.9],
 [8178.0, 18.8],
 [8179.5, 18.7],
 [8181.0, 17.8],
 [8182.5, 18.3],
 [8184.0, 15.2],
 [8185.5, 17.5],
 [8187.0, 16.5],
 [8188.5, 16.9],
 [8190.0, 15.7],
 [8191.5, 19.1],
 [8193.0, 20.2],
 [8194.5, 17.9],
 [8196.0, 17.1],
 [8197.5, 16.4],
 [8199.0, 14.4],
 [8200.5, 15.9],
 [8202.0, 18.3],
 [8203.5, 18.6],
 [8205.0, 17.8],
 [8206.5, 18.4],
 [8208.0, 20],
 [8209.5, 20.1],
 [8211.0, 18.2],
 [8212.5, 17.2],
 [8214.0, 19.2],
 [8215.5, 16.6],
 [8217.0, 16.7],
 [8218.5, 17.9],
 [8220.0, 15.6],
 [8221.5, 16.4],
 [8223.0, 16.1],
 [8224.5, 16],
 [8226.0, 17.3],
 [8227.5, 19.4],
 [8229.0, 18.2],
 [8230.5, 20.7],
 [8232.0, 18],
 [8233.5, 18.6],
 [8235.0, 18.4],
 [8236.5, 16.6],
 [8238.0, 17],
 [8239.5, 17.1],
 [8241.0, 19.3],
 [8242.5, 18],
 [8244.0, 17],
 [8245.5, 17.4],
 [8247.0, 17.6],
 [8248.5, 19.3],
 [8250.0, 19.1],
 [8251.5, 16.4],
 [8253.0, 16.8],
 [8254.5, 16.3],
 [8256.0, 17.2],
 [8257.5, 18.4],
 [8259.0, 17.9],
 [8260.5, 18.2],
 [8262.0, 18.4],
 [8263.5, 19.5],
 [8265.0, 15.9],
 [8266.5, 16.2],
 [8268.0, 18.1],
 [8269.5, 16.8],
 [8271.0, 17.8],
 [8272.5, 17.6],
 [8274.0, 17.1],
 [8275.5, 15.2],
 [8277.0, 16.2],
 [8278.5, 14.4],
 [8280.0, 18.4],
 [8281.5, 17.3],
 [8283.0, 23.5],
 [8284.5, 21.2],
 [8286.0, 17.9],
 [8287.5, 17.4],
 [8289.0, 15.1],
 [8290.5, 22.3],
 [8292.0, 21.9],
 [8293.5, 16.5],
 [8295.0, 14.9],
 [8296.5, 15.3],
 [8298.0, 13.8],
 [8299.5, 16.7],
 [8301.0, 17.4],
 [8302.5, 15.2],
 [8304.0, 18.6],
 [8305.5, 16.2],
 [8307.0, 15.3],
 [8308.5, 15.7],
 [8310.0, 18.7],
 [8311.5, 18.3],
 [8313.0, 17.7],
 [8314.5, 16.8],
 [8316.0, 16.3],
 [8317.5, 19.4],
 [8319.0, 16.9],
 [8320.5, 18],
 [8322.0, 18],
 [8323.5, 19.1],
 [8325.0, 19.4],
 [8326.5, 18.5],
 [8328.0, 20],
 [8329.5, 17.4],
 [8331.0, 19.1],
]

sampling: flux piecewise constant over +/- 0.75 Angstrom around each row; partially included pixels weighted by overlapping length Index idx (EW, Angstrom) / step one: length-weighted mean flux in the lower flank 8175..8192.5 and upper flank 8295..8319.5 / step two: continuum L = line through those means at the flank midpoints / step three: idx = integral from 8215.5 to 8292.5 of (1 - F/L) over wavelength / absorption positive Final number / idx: -3.22 Angstrom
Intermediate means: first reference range 17.5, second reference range 16.7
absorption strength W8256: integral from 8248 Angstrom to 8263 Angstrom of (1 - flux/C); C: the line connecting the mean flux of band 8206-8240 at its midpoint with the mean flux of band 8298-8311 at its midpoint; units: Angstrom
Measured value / -0.4 Angstrom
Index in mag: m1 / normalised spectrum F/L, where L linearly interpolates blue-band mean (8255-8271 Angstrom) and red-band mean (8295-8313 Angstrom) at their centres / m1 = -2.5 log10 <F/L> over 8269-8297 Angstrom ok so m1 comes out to -0.04 mag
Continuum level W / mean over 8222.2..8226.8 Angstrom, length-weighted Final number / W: 16.5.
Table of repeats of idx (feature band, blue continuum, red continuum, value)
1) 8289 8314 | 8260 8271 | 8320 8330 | 1.58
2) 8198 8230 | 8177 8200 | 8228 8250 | 0.35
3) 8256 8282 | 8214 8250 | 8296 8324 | 0.17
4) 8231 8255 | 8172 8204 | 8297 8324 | -0.68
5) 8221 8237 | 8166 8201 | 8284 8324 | -0.44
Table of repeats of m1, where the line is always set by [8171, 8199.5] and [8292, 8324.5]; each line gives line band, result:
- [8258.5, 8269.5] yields -0.03 mag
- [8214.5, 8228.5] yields 0.02 mag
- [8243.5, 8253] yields -0.03 mag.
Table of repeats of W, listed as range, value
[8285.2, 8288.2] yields 17.7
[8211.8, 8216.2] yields 17.7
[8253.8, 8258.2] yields 17.3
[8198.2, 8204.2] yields 16.8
